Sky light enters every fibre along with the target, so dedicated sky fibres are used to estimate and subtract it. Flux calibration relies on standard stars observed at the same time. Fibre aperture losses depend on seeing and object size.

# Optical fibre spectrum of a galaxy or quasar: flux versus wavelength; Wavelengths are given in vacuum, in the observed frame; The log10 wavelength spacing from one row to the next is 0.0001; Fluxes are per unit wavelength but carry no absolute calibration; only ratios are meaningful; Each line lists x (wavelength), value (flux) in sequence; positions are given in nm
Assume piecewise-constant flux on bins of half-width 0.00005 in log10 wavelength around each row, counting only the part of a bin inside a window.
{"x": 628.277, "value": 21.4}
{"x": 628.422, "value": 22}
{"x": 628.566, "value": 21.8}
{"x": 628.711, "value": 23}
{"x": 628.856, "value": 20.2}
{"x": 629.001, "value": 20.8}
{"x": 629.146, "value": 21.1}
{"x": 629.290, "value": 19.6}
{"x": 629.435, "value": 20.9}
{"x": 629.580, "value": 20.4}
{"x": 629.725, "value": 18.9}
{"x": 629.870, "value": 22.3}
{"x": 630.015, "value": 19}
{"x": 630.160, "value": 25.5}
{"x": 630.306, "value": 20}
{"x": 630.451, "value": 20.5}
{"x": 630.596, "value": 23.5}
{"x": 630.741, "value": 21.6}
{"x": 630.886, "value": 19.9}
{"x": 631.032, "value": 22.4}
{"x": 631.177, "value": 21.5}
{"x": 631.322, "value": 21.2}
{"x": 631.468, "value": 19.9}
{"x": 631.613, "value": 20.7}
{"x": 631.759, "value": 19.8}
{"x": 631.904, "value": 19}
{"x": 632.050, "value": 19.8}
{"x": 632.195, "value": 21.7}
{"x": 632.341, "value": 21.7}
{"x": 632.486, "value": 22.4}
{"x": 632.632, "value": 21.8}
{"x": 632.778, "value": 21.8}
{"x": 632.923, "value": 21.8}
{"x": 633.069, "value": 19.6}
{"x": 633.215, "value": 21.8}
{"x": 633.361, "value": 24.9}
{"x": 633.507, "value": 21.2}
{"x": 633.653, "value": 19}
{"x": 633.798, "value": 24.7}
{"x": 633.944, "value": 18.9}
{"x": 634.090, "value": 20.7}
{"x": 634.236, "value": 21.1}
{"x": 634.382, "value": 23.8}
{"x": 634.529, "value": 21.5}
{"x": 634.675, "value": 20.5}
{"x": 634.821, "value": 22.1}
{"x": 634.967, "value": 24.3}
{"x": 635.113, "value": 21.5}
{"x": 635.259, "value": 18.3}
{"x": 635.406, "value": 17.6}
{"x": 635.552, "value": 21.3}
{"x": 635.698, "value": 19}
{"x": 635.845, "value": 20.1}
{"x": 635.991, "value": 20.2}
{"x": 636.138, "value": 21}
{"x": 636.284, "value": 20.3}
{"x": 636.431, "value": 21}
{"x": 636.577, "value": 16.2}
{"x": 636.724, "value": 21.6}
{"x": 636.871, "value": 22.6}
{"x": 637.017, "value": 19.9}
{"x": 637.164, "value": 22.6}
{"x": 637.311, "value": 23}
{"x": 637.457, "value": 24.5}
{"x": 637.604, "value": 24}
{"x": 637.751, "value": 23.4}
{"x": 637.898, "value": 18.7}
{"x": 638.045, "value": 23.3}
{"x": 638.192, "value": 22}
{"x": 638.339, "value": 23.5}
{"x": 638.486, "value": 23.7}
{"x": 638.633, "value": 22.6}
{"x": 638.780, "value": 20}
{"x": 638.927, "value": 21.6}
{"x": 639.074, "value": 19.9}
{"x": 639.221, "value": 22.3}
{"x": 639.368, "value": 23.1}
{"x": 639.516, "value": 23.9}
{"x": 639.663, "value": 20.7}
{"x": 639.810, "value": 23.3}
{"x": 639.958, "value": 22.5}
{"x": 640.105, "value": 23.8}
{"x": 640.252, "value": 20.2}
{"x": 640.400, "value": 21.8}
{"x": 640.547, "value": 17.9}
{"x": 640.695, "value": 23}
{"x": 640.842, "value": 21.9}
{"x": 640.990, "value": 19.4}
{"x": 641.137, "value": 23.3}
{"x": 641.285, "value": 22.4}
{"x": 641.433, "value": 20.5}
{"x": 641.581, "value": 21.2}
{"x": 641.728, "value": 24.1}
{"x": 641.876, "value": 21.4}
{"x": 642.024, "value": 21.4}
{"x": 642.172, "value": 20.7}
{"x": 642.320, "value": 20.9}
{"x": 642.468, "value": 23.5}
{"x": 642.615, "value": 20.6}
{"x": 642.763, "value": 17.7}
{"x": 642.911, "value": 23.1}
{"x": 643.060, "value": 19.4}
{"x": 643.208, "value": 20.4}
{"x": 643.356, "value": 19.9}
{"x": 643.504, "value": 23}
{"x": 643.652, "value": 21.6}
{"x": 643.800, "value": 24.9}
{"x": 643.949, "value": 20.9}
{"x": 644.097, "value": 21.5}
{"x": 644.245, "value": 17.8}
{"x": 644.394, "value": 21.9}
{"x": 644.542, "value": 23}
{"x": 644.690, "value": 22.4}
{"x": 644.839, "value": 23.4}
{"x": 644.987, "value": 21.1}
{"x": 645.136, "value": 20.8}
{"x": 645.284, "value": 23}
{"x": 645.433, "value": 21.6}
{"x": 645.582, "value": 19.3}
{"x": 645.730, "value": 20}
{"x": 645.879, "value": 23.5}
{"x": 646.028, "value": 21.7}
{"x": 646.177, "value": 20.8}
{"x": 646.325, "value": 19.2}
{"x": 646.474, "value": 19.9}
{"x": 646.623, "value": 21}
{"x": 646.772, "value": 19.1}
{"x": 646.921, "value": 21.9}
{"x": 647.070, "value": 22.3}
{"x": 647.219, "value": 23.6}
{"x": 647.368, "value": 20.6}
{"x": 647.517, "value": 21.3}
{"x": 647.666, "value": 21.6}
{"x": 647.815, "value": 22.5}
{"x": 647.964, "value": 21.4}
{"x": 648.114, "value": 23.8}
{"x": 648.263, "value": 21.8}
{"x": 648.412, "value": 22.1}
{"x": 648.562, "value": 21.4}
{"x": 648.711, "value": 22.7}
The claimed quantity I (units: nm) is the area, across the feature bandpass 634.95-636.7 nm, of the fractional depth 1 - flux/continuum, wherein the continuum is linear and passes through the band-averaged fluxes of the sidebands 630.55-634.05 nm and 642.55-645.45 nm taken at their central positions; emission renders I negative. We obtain 0.11 nm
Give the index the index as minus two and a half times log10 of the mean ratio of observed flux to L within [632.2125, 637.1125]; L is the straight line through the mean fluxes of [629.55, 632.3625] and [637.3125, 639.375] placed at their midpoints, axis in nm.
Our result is 0.030 mag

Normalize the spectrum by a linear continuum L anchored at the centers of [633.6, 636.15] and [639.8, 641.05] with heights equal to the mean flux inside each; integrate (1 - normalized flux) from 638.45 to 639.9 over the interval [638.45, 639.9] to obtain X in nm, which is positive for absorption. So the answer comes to -0.051 nm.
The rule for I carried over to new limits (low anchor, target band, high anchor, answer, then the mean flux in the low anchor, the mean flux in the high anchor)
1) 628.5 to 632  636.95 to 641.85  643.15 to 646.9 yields -0.207 nm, 21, 21.3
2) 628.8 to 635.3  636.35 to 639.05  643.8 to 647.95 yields -0.073 nm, 21.2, 21.4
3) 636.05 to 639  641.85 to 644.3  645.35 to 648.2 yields 0.043 nm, 21.8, 21.3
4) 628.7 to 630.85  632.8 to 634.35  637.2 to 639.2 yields 0.014 nm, 21.1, 22.3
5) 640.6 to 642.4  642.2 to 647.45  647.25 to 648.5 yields 0.121 nm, 21.6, 21.9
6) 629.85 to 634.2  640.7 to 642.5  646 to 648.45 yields -0.030 nm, 21.3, 21.4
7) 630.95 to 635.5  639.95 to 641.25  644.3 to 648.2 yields -0.007 nm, 21.2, 21.5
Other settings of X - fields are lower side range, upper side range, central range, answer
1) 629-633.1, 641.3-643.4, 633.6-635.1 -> -0.046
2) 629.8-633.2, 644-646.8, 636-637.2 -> 0.035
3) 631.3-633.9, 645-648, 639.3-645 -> -0.103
